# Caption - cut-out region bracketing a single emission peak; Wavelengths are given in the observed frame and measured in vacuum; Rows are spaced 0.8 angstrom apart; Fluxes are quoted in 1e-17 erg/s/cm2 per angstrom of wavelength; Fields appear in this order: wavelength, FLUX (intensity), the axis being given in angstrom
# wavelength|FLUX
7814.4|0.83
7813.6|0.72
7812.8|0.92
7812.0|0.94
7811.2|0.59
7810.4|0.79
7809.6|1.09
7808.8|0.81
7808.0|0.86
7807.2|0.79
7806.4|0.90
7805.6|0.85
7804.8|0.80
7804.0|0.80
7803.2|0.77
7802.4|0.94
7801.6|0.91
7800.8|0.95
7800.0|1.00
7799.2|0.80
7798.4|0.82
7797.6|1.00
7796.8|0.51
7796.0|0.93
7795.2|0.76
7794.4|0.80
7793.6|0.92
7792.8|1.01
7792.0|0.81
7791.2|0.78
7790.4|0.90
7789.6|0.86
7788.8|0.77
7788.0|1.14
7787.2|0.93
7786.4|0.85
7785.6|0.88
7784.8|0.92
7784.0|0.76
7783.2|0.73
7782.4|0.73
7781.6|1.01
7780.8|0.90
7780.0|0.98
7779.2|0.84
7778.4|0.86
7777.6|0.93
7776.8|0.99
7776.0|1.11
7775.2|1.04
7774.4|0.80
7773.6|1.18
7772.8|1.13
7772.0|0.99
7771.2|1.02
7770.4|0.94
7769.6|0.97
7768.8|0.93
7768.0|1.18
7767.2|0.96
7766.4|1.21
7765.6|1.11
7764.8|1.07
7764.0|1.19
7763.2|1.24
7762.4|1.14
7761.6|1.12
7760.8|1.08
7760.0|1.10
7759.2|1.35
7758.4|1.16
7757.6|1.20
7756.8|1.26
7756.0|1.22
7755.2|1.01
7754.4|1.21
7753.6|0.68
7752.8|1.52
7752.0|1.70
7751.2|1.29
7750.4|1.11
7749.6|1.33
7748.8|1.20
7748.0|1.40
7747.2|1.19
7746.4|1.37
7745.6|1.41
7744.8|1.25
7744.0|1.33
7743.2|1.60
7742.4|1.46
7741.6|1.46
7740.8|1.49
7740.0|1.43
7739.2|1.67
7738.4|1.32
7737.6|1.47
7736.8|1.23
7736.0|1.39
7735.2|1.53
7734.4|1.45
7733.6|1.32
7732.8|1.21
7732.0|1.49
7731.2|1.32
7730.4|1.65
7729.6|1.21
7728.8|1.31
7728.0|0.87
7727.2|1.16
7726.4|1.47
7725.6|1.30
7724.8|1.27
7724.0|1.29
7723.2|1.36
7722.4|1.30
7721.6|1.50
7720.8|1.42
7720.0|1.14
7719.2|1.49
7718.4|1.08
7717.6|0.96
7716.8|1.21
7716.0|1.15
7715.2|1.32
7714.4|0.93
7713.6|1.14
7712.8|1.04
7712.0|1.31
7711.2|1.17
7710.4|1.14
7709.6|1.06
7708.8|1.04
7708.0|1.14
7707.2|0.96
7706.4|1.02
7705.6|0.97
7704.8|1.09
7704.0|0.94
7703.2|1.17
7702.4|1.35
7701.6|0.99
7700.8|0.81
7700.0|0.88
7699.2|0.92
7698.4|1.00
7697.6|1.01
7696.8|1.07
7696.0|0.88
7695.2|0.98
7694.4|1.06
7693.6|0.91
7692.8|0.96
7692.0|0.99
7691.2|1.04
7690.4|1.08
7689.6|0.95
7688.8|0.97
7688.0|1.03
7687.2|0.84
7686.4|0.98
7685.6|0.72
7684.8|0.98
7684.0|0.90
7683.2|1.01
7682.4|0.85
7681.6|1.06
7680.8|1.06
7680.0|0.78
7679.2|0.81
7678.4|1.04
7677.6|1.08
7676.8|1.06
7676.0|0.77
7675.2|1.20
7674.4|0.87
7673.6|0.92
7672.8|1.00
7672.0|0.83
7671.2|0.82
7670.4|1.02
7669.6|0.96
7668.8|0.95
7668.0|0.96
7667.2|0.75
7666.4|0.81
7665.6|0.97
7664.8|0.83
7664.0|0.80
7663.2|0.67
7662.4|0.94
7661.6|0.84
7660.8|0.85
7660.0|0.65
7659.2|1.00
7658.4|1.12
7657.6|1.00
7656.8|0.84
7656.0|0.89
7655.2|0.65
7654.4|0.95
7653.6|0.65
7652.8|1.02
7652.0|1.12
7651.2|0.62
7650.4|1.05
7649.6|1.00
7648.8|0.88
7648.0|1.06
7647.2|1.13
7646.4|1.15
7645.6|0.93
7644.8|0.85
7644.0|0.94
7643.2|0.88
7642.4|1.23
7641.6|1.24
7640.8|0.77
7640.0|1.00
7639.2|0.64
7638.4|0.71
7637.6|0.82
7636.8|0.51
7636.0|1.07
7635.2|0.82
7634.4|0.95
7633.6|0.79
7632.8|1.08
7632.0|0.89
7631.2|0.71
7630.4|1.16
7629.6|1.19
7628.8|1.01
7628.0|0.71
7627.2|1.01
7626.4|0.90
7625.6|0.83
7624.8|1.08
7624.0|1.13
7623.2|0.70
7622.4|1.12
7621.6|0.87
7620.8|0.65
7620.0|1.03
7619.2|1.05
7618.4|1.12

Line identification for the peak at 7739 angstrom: Mg II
